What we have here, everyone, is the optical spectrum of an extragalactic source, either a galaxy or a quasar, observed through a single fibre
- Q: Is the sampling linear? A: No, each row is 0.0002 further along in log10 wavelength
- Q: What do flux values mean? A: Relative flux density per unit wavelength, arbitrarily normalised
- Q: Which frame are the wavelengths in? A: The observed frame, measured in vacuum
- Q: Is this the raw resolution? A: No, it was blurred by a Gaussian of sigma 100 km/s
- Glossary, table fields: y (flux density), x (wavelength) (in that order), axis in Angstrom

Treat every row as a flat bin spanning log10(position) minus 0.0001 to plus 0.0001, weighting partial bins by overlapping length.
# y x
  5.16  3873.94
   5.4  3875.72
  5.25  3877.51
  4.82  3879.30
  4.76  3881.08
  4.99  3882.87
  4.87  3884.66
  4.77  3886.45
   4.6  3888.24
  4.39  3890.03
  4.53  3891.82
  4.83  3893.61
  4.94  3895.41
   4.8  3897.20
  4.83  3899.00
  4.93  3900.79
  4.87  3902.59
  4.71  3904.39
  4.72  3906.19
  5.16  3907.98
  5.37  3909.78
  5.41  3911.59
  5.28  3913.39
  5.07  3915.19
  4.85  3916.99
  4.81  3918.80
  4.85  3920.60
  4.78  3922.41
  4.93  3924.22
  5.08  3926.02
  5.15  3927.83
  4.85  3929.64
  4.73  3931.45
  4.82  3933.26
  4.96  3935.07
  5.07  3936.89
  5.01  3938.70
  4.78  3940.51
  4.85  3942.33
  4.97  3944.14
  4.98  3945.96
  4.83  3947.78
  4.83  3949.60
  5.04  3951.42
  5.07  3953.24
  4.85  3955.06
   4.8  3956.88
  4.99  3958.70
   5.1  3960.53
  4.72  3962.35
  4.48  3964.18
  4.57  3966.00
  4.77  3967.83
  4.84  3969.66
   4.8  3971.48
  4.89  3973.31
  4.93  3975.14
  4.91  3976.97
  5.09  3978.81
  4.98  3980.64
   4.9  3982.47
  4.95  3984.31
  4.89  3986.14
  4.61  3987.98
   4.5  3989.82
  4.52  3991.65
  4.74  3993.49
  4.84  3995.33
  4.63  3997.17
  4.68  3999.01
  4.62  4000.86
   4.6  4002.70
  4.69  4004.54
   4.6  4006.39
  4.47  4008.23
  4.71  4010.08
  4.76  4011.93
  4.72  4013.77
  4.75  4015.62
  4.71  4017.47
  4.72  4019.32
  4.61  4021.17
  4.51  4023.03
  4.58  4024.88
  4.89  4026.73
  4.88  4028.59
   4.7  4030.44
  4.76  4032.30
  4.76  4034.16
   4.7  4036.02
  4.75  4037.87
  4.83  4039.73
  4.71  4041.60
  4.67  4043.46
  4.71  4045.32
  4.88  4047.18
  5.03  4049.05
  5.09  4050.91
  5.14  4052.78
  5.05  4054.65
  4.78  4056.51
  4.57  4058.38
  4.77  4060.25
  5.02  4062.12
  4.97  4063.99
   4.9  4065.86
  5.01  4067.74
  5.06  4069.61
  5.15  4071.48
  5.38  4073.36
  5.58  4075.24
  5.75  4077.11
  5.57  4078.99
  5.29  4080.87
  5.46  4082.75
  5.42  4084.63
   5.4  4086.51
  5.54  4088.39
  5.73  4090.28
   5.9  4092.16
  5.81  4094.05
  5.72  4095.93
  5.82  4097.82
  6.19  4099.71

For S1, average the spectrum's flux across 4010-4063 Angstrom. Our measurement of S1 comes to 4.79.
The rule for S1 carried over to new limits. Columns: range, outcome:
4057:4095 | 5.31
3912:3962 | 4.94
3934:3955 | 4.94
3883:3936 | 4.89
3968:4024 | 4.74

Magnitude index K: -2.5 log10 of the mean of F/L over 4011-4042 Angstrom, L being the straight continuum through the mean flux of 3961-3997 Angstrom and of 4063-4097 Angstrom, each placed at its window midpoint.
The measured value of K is 0.08 mag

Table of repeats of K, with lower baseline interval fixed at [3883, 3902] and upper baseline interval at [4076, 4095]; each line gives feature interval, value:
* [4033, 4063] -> 0.124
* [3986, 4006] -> 0.122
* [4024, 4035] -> 0.126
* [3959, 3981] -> 0.055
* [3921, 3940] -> -0.002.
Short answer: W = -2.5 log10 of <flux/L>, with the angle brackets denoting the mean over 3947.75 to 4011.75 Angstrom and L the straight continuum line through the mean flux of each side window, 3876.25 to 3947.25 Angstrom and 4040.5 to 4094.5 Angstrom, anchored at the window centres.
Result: 0.05 mag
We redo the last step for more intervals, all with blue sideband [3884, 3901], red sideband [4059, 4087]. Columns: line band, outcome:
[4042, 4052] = 0.064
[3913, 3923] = -0.026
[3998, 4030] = 0.089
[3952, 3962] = -0.007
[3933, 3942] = -0.014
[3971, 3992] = 0.032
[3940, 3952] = -0.001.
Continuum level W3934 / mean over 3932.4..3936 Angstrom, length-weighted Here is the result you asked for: 4.88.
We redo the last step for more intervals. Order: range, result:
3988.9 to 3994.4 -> 4.59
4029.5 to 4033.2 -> 4.73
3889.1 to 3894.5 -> 4.59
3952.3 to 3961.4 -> 4.96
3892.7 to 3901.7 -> 4.86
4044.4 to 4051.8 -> 4.93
